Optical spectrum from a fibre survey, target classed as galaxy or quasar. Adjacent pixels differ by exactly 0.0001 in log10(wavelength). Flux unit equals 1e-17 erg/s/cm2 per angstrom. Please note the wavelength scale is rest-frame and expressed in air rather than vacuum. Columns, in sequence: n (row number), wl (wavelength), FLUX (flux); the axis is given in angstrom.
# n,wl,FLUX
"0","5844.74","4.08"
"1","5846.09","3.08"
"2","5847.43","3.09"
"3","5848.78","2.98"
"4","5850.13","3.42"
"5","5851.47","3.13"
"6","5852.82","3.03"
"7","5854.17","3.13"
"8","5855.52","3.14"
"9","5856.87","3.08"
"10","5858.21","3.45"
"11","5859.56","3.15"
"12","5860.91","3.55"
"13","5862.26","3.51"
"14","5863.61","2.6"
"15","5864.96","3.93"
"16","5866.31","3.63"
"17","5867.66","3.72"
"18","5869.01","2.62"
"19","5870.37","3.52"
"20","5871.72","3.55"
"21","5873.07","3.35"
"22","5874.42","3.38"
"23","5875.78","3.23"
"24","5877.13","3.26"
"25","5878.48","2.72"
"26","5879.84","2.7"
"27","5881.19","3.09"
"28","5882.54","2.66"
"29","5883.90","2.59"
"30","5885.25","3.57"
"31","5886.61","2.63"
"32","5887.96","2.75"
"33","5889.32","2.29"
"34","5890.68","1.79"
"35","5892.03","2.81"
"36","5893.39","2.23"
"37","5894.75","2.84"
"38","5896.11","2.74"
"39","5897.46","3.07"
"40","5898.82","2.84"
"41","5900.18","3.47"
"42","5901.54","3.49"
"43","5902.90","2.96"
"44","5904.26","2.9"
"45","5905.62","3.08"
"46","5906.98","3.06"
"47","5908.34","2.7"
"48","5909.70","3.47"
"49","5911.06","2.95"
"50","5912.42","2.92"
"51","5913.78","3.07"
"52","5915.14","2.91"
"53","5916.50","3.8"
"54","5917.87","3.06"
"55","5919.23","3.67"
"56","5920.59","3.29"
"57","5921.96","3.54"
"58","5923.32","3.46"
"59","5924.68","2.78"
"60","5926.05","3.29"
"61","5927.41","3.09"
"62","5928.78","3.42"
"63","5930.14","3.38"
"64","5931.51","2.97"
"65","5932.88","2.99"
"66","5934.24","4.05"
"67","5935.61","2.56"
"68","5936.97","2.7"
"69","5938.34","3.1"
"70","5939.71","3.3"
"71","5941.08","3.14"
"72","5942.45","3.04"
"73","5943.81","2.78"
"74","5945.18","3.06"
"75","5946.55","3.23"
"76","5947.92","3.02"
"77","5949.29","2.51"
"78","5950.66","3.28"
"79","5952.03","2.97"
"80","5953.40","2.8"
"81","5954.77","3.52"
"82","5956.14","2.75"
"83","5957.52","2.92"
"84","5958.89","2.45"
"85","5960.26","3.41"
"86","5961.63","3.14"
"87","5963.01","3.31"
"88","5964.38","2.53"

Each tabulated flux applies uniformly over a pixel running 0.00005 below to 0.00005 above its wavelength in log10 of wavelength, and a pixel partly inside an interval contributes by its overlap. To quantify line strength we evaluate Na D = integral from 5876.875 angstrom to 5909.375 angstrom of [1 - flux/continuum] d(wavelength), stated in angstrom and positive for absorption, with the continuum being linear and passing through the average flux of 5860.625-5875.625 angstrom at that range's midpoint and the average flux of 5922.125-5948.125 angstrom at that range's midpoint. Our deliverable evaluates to 4.4 angstrom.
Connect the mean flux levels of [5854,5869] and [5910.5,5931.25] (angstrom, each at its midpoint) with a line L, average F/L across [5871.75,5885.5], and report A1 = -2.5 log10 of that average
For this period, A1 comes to 0.08 mag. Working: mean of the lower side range 3.33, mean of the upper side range 3.24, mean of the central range 3.06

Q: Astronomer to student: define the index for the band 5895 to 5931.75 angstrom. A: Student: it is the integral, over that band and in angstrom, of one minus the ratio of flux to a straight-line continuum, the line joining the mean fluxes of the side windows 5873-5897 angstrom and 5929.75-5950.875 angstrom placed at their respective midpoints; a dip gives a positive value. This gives -2.8 angstrom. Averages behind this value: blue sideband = 2.8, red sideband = 3.06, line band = 3.16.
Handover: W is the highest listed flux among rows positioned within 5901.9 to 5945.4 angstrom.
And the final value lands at 4.05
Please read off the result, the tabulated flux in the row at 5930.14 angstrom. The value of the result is 3.38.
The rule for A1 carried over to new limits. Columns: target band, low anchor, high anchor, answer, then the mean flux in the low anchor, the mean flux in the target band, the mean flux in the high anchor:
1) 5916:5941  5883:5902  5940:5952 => -0.106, 2.78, 3.24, 3.02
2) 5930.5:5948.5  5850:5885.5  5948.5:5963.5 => -0.014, 3.2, 3.08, 3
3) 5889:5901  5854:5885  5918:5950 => 0.179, 3.2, 2.7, 3.15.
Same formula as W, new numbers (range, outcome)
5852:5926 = 3.93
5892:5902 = 3.49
